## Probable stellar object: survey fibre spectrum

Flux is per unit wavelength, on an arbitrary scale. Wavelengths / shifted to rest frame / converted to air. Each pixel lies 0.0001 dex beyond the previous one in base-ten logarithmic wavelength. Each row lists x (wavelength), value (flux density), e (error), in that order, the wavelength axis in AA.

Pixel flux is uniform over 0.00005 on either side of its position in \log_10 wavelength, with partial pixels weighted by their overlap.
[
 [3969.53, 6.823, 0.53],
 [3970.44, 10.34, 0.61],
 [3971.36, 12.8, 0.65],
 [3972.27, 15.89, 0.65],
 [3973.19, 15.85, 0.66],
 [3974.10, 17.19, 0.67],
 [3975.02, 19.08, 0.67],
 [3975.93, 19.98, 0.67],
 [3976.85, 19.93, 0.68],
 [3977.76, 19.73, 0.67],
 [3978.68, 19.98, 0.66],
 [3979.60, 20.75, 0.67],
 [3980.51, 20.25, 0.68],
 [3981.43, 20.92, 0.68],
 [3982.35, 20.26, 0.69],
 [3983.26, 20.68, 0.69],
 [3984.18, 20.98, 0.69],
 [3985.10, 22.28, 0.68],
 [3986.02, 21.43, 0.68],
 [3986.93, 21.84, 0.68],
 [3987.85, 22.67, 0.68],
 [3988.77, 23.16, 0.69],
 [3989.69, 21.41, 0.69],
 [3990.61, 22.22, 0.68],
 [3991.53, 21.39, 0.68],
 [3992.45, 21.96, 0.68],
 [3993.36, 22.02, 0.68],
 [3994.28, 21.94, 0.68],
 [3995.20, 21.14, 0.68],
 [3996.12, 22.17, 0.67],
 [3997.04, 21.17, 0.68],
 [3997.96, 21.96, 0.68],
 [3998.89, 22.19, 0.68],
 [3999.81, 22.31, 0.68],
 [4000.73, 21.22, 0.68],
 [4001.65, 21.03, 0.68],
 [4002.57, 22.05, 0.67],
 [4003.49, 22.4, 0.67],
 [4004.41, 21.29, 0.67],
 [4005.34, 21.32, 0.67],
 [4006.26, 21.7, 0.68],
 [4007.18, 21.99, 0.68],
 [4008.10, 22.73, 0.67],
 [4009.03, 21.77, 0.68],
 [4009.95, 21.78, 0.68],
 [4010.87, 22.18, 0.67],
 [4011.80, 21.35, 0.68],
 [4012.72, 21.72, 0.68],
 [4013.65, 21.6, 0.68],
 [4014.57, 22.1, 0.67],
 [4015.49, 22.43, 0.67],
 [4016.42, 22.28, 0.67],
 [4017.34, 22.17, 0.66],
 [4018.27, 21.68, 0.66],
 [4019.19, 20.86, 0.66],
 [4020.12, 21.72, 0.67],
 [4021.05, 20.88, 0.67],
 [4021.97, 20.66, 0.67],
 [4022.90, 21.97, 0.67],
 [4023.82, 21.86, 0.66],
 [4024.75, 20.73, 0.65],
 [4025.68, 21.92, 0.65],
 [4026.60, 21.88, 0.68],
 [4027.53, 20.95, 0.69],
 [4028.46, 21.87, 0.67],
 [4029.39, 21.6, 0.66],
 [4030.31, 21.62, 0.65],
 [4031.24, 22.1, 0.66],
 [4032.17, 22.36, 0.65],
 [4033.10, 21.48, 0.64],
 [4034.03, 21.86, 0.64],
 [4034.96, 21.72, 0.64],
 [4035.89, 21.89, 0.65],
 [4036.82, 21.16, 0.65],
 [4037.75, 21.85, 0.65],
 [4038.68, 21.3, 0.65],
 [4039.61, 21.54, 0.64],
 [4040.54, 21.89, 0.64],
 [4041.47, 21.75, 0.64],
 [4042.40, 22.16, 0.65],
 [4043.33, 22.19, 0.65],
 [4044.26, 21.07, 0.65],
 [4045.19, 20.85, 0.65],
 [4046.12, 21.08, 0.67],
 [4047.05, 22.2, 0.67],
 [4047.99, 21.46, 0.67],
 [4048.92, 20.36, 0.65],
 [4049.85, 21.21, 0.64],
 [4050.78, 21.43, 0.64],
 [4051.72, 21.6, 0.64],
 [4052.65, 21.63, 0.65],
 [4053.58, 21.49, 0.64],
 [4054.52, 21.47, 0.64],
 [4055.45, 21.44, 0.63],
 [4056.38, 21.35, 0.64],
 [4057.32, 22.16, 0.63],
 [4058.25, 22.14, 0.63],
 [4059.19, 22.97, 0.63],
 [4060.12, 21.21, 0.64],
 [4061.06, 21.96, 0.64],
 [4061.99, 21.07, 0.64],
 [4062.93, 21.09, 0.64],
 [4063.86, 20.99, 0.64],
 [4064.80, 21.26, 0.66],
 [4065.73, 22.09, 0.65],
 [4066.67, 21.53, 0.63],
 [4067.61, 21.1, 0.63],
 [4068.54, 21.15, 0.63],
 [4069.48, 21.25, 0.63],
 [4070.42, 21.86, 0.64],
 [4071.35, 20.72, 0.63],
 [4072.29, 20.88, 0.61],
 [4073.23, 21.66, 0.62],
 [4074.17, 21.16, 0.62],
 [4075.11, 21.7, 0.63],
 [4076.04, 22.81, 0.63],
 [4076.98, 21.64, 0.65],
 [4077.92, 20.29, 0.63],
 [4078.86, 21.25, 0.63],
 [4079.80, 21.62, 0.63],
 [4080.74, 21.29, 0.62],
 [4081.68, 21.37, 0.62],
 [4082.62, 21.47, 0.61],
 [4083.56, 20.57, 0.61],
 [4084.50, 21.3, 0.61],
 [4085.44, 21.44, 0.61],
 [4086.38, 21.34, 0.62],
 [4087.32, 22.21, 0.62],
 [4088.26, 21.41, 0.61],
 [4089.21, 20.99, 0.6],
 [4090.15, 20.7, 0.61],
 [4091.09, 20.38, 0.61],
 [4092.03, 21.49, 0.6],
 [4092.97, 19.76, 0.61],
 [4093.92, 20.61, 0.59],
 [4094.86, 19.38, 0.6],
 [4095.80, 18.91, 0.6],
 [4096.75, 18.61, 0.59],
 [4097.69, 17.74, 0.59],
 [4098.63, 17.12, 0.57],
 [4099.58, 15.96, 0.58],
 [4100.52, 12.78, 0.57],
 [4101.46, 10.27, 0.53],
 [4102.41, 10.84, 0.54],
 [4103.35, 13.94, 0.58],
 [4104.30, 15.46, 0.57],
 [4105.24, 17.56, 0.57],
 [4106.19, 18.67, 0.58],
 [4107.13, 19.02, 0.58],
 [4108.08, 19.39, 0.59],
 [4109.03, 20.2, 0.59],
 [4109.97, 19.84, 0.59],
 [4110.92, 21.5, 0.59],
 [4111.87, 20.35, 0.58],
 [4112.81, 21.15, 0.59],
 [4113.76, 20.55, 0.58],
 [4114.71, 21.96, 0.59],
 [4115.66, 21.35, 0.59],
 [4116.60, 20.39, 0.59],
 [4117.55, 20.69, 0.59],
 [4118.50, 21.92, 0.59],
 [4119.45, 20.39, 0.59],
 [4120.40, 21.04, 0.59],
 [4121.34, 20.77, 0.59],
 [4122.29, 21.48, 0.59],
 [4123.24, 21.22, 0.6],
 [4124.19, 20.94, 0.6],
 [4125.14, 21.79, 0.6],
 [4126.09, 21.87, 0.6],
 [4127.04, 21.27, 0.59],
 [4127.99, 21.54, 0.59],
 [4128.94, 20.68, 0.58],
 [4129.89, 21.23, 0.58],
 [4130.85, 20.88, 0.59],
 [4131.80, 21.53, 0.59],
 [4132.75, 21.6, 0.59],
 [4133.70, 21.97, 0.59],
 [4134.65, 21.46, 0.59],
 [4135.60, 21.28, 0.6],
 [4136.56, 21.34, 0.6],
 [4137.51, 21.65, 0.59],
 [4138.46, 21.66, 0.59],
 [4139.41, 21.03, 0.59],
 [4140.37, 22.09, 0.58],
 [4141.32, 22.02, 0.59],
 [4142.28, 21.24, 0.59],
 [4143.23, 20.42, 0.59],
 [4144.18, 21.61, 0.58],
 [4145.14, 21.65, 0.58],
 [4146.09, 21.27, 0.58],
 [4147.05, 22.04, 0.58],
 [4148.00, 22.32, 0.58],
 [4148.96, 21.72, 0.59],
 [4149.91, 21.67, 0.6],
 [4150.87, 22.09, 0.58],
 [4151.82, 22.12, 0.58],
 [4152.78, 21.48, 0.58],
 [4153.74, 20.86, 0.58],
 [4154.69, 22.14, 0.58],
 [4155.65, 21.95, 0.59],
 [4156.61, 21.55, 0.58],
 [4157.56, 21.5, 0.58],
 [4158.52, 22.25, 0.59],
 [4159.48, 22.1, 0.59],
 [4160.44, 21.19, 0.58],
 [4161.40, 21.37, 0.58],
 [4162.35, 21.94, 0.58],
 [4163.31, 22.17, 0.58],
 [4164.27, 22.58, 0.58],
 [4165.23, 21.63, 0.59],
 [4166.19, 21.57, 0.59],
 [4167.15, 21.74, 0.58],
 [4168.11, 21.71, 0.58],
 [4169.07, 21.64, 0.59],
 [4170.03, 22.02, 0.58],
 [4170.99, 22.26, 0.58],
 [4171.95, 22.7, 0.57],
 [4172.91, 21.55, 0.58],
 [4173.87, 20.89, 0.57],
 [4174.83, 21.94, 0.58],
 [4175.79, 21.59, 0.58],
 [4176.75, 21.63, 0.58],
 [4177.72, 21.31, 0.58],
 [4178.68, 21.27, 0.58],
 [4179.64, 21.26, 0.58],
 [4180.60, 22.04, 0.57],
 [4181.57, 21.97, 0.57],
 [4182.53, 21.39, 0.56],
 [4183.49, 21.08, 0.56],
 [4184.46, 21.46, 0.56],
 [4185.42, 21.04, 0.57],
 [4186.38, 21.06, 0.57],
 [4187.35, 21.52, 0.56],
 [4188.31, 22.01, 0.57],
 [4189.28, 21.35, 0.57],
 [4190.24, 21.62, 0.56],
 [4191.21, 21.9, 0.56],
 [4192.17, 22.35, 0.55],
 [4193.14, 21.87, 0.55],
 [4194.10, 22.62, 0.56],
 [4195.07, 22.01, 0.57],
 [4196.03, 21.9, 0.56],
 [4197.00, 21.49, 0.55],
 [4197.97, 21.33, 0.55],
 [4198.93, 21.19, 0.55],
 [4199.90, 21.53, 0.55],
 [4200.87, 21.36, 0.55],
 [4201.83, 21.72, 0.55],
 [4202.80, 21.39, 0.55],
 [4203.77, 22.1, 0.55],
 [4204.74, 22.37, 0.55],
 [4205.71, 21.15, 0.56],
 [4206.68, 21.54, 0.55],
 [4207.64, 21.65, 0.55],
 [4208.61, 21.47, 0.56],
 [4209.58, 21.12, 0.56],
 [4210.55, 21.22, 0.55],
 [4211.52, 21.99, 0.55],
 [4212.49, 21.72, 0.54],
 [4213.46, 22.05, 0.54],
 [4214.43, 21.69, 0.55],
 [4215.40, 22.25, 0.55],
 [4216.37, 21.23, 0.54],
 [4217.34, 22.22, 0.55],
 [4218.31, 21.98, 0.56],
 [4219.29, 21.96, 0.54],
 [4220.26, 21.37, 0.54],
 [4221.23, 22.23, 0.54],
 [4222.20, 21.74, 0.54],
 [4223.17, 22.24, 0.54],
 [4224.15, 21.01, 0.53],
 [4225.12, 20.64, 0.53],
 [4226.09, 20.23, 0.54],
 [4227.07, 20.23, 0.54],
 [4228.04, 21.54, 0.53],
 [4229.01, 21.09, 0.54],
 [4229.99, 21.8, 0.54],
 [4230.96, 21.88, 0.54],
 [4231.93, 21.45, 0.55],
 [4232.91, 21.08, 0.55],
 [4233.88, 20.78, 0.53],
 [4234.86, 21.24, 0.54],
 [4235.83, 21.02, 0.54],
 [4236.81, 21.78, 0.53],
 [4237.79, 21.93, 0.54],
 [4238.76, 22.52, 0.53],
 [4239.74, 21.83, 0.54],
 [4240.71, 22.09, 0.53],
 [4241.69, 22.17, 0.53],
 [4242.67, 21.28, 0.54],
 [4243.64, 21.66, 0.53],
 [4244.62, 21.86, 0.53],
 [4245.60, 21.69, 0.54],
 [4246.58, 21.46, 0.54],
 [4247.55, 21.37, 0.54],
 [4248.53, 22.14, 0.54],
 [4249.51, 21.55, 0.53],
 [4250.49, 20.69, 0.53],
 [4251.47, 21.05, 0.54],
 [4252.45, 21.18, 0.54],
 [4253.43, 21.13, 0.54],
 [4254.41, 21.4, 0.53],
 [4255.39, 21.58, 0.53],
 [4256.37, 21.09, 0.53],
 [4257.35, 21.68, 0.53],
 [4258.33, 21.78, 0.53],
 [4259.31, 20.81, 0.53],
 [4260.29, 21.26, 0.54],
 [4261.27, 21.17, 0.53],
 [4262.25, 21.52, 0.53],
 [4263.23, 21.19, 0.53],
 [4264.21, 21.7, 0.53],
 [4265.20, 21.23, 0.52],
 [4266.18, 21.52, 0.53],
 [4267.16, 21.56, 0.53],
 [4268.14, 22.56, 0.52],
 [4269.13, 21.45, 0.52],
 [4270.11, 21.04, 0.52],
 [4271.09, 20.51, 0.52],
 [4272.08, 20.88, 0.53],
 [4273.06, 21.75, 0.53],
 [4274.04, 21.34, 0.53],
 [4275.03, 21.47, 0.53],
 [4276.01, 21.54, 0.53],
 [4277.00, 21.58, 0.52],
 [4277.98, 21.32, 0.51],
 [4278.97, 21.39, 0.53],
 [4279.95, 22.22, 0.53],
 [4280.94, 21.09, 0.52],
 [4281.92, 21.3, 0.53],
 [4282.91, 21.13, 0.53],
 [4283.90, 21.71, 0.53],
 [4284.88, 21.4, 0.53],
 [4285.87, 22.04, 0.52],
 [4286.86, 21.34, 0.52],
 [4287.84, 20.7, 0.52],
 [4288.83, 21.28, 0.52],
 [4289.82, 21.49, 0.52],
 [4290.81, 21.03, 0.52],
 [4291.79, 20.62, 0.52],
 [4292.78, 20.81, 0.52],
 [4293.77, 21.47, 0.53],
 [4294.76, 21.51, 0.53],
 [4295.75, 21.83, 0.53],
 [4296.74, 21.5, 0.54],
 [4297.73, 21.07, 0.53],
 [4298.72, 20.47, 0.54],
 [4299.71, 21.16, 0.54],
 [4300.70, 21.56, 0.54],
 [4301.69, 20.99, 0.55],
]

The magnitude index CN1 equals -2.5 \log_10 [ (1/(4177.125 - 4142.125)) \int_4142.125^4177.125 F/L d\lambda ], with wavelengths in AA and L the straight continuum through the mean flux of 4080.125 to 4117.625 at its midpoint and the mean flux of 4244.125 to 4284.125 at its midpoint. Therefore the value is -0.09 mag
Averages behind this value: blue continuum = 19.2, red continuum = 21.4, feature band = 21.7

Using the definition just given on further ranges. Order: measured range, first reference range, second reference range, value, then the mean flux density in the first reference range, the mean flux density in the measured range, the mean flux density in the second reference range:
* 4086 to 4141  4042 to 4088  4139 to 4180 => 0.09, 21.5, 19.9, 21.7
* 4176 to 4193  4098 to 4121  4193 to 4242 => -0.05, 18.4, 21.5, 21.6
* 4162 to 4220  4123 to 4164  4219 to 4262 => -0.01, 21.6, 21.7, 21.4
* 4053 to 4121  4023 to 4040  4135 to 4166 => 0.07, 21.7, 20.2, 21.7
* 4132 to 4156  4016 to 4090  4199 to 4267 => -0.01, 21.5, 21.6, 21.5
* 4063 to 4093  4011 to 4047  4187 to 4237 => 0.02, 21.6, 21.3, 21.6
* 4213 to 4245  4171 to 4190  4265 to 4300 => -0.01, 21.6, 21.6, 21.3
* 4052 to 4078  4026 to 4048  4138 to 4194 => 0.01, 21.7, 21.5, 21.7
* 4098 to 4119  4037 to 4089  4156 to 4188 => 0.18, 21.5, 18.2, 21.7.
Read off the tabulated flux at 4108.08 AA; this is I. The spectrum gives 19.39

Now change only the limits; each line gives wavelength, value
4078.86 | 21.25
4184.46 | 21.46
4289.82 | 21.49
